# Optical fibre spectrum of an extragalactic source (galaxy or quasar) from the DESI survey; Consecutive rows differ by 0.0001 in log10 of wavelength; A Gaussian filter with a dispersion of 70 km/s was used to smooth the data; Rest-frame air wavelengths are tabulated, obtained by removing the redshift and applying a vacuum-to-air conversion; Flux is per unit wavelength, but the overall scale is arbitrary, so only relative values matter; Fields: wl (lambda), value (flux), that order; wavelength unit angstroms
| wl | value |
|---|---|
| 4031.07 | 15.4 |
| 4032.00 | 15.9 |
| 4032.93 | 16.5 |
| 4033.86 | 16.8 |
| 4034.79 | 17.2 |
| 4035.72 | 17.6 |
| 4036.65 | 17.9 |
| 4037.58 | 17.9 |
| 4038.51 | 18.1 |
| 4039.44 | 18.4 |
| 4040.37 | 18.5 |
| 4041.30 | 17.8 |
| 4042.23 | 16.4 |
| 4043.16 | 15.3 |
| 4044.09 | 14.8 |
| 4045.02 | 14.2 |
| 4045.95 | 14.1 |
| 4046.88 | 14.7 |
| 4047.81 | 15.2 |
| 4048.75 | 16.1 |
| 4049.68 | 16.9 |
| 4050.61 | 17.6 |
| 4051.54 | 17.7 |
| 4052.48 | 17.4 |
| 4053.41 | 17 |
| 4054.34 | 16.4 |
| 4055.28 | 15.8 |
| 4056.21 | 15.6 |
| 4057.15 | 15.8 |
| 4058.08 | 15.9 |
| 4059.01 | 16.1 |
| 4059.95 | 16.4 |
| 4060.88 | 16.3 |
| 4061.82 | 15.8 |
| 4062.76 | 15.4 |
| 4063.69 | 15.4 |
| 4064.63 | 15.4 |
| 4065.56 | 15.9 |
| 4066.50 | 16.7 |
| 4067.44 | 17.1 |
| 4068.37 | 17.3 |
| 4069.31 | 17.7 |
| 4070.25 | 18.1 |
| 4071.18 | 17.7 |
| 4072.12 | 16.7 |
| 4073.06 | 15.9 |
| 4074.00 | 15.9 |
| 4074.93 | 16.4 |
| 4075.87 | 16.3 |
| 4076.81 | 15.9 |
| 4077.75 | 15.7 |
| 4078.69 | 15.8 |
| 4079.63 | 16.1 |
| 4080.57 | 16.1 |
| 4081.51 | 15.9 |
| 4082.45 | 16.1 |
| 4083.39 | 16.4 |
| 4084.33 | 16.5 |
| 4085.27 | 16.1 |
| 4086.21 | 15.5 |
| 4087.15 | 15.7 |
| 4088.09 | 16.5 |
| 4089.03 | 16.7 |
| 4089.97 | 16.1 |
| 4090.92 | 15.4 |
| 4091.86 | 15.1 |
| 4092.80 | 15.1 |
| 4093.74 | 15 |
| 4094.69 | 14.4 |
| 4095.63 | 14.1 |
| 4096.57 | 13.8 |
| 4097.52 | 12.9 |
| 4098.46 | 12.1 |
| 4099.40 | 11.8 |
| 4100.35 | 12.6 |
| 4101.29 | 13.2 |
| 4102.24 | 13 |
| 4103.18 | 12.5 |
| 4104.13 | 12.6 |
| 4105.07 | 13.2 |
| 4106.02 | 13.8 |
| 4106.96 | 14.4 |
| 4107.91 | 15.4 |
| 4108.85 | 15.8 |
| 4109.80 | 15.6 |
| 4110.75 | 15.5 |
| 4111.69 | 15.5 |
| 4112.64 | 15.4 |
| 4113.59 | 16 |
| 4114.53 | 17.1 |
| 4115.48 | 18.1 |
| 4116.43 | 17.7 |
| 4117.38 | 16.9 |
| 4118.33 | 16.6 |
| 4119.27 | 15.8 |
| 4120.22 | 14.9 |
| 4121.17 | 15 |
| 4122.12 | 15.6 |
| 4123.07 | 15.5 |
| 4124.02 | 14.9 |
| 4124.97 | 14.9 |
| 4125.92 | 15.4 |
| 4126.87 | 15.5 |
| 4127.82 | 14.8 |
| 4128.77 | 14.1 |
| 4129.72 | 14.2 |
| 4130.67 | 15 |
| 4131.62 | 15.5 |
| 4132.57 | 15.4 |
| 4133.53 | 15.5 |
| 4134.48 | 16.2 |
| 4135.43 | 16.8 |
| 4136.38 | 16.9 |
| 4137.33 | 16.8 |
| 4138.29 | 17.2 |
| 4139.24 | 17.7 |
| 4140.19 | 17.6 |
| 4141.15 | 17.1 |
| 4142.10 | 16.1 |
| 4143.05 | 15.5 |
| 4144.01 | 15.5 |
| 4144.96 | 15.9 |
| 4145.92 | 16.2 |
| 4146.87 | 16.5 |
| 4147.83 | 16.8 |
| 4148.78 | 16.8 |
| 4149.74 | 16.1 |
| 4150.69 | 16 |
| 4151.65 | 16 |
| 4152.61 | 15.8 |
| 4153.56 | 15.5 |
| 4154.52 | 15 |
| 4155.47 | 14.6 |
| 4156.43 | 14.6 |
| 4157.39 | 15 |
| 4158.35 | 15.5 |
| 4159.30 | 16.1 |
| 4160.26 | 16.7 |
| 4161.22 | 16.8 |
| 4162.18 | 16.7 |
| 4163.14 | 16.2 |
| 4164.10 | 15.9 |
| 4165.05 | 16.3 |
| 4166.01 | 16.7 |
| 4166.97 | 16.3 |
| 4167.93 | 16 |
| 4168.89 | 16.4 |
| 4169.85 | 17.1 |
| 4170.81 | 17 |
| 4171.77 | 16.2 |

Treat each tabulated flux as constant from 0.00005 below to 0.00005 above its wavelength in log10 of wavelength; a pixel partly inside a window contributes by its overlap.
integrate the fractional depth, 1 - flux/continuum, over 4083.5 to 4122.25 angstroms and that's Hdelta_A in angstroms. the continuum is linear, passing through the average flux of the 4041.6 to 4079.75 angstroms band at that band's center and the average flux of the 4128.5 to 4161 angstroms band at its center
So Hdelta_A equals 2.56 angstroms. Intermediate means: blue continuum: 16.2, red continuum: 16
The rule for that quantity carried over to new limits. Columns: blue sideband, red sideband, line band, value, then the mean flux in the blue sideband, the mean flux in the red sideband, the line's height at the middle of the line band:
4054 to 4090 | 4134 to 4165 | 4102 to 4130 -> 1.7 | 16.2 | 16.2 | 16.2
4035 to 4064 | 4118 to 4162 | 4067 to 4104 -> 1.8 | 16.4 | 15.8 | 16.2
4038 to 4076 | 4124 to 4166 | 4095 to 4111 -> 2.5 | 16.4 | 15.9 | 16.2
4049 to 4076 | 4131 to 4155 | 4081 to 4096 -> 0.7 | 16.5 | 16.2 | 16.4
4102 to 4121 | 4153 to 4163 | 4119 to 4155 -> -0.8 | 15.3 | 15.7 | 15.5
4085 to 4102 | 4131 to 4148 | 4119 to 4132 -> 0.6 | 14.5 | 16.4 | 15.8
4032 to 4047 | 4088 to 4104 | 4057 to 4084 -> -1.9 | 16.7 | 14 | 15.2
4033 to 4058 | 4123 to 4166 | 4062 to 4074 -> -0.1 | 16.6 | 15.9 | 16.4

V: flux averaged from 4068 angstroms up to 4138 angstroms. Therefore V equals 15.4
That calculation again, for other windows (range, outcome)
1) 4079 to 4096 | 15.7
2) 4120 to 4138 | 15.4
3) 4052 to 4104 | 15.6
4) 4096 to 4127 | 14.8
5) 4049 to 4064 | 16.4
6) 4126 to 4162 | 15.9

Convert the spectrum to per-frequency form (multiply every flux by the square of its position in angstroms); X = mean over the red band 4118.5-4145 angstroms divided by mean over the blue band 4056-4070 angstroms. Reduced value 1.01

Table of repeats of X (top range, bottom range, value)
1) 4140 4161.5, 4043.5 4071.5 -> 1.03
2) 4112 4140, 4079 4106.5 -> 1.11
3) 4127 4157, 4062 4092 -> 1.01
